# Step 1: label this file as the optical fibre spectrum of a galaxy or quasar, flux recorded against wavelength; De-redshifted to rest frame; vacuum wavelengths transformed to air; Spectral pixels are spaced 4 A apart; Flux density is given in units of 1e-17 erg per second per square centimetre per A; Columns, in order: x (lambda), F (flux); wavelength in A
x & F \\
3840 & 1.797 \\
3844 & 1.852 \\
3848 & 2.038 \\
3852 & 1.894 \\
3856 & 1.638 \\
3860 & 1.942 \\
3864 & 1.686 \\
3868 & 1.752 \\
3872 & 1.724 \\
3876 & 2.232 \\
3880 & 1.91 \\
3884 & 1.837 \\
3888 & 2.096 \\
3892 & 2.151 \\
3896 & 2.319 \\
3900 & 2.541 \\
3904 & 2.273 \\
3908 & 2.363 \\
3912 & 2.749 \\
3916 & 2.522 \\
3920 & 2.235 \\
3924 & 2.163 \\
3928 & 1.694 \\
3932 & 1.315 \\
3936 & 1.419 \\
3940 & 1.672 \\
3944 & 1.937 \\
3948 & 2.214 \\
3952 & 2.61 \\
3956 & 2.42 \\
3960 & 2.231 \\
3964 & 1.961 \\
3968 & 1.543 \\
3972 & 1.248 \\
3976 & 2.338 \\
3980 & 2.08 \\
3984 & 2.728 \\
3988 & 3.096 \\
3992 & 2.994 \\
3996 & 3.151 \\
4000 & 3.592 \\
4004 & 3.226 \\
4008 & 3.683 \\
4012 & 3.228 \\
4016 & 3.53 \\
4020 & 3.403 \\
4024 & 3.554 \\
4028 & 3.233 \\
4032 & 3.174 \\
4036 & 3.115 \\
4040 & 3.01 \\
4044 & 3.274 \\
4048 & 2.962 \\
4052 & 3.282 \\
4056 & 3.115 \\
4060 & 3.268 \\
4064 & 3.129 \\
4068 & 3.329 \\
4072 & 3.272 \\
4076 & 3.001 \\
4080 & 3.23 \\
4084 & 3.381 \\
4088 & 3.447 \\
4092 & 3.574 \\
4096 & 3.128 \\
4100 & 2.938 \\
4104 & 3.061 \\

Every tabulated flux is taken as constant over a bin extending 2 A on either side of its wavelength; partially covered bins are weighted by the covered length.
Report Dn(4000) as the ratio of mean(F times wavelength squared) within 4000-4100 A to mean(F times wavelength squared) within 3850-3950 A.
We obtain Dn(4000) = 1.75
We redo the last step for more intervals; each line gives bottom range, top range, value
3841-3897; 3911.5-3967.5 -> 1.10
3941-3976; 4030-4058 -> 1.61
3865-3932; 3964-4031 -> 1.43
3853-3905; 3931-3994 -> 1.11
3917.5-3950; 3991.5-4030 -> 1.90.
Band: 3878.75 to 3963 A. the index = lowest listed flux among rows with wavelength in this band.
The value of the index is 1.315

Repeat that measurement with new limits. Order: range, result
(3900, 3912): 2.273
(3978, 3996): 2.08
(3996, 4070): 2.962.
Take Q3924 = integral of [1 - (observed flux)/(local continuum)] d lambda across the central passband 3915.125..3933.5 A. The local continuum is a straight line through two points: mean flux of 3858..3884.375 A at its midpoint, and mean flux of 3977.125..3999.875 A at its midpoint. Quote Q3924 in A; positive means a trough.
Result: 2.7 A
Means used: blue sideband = 1.87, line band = 1.97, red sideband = 2.86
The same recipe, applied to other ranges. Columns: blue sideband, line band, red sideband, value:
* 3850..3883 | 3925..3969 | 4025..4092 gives 9.11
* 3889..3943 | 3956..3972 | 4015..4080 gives 3.91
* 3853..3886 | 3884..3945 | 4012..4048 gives 3.41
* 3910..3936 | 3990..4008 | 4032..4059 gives -3.69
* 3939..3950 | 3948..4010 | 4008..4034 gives 0.88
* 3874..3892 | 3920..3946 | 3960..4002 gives 5.87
